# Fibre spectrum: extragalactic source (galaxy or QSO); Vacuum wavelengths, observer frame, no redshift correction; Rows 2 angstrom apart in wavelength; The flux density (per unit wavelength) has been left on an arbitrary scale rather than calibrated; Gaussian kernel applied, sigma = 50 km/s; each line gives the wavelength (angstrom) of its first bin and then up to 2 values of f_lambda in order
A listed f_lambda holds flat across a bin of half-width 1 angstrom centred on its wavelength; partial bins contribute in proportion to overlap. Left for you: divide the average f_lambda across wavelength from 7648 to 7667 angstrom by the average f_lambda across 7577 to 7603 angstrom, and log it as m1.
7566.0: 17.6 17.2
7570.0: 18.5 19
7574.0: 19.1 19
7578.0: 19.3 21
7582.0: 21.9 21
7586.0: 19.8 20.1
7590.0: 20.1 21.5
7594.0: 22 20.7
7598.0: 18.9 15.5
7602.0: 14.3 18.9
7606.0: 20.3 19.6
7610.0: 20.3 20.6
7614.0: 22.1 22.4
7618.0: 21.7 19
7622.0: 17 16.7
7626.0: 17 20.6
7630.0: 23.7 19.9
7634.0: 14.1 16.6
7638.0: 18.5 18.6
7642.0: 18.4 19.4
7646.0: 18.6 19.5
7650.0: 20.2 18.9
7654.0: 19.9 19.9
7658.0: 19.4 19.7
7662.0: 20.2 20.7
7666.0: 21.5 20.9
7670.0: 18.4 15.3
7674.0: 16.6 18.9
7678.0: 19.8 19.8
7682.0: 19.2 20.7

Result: 1.02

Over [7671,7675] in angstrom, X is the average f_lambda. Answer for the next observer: 16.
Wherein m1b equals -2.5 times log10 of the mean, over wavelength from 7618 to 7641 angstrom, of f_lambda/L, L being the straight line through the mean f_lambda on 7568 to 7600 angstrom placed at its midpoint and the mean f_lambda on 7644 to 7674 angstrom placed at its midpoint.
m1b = 0.06 mag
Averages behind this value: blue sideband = 19.9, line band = 18.5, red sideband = 19.4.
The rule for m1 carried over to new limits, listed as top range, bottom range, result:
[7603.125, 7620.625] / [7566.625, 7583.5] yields 1.06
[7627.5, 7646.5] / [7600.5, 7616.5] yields 0.96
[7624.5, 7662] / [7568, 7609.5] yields 0.98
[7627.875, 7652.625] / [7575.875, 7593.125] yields 0.92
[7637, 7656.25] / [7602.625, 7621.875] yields 0.95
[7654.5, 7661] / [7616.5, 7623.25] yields 1.02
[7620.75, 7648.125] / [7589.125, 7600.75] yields 0.93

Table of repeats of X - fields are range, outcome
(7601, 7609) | 18.3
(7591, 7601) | 19.7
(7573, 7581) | 19.6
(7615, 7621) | 21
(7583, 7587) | 20.4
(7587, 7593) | 20.6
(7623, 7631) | 19.5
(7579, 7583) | 21.4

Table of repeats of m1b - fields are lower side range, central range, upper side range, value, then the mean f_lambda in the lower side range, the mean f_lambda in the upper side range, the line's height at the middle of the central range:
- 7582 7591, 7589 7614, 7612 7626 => 0.03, 20.4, 19.7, 20.1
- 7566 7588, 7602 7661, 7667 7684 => -0.01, 19.5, 18.7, 19.1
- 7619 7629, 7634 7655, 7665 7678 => -0.02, 18.1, 18.7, 18.3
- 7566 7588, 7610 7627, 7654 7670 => 0.01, 19.5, 20.2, 19.8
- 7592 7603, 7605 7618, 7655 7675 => -0.12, 18.6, 19.3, 18.7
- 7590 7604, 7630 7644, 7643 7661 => 0.06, 18.9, 19.5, 19.3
